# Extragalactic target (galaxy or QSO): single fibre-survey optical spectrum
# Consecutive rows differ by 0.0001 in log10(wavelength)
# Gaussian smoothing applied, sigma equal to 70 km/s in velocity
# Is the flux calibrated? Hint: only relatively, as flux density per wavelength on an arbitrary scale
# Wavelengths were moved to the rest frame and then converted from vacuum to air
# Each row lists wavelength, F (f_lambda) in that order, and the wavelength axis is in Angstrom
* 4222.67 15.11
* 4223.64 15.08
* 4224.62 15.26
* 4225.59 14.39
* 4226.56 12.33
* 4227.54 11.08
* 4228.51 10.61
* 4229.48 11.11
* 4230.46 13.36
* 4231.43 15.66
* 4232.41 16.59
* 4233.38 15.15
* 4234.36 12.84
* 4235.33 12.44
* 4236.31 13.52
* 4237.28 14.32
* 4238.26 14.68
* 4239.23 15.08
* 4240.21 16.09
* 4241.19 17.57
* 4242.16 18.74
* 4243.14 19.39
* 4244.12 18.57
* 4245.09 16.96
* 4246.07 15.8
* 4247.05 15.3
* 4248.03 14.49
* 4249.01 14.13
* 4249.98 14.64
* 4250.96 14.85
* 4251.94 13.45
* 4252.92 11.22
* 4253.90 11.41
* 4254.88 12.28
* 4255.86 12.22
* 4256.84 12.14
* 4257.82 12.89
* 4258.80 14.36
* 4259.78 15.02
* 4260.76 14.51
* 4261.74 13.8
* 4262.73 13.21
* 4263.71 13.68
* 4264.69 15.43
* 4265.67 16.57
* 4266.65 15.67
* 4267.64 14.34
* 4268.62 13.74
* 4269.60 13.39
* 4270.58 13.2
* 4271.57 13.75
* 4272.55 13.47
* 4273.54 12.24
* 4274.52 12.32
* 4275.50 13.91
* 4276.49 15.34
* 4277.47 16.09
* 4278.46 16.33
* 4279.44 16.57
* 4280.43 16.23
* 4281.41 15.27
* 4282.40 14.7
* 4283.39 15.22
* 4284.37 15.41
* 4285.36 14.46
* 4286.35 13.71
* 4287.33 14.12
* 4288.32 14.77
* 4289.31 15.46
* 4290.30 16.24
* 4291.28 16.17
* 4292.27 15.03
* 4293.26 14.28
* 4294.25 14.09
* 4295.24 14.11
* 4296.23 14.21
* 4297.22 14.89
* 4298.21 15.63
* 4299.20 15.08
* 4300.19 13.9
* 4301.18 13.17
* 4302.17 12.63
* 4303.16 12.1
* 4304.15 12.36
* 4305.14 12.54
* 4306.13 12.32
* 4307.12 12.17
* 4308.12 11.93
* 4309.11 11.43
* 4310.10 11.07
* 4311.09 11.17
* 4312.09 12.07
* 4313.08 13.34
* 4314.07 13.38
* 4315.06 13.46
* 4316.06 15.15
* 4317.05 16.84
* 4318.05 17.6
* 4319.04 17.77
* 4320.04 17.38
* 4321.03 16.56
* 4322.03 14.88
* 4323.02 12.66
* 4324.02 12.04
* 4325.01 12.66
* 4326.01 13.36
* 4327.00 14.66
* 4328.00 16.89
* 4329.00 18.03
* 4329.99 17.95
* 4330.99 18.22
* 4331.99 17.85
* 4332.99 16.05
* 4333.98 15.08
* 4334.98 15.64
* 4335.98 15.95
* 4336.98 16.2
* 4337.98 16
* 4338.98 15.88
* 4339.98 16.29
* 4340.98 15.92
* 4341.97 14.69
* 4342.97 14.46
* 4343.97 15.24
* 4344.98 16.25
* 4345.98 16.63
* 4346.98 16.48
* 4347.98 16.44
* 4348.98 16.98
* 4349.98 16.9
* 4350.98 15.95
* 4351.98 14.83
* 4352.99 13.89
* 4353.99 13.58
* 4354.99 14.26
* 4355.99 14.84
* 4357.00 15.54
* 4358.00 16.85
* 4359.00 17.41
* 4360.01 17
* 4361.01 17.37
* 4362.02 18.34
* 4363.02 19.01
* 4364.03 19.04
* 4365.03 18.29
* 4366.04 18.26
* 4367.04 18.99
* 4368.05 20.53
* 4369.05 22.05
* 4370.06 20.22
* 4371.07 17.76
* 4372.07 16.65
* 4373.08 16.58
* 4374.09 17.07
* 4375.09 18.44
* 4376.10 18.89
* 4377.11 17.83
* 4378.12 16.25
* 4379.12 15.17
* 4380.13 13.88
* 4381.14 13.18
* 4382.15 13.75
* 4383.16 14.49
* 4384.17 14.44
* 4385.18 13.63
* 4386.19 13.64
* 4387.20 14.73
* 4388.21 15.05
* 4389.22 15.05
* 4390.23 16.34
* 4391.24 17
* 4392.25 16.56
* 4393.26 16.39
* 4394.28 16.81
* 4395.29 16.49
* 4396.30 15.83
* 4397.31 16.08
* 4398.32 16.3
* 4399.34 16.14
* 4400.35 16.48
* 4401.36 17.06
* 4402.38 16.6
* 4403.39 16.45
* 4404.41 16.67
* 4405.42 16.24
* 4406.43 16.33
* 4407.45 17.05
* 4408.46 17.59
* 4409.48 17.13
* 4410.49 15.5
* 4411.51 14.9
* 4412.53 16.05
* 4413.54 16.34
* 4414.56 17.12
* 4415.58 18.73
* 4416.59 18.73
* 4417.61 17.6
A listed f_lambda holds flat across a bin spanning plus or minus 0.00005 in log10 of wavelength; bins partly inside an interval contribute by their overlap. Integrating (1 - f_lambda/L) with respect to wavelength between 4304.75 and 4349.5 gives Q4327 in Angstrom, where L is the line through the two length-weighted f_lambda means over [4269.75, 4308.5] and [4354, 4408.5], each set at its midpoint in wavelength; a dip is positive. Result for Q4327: 0.6 Angstrom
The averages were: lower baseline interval 14.2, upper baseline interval 16.6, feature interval 15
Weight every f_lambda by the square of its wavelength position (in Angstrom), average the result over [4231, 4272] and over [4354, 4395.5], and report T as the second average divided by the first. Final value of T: 1.2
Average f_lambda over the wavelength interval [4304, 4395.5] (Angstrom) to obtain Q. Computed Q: 15.7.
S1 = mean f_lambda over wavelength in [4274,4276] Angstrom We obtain 13.1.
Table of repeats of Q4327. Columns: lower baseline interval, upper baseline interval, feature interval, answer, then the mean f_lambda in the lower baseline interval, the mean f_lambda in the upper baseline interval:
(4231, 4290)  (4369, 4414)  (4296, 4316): 2.92 Angstrom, 14.6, 16.2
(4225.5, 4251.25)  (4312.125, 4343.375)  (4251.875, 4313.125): 5.21 Angstrom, 14.8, 15.5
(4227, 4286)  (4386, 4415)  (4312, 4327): 0.54 Angstrom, 14.4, 16.2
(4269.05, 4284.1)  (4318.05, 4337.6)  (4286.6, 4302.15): 0.34 Angstrom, 14.6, 15.8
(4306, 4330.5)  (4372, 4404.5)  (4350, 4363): -0.68 Angstrom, 14.3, 15.9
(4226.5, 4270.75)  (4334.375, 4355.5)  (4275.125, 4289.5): -0.38 Angstrom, 14.3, 15.6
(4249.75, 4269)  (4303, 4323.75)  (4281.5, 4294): -1.10 Angstrom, 13.8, 13.7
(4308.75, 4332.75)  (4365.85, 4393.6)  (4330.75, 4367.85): -1.75 Angstrom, 14.9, 16.5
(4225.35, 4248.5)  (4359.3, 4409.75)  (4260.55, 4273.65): 0.96 Angstrom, 14.8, 16.7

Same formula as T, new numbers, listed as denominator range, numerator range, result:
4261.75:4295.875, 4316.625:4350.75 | 1.12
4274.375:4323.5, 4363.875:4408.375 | 1.20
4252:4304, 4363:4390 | 1.23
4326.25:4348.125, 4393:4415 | 1.05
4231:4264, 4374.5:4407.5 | 1.16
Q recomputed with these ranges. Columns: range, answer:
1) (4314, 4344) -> 15.7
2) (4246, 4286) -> 14.2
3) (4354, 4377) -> 17.8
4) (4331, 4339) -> 16.2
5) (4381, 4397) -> 15.3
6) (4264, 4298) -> 14.7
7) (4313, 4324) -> 15.3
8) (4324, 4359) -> 15.7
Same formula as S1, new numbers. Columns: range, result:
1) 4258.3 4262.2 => 14.4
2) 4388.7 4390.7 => 15.7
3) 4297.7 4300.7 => 14.9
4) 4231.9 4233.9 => 15.8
